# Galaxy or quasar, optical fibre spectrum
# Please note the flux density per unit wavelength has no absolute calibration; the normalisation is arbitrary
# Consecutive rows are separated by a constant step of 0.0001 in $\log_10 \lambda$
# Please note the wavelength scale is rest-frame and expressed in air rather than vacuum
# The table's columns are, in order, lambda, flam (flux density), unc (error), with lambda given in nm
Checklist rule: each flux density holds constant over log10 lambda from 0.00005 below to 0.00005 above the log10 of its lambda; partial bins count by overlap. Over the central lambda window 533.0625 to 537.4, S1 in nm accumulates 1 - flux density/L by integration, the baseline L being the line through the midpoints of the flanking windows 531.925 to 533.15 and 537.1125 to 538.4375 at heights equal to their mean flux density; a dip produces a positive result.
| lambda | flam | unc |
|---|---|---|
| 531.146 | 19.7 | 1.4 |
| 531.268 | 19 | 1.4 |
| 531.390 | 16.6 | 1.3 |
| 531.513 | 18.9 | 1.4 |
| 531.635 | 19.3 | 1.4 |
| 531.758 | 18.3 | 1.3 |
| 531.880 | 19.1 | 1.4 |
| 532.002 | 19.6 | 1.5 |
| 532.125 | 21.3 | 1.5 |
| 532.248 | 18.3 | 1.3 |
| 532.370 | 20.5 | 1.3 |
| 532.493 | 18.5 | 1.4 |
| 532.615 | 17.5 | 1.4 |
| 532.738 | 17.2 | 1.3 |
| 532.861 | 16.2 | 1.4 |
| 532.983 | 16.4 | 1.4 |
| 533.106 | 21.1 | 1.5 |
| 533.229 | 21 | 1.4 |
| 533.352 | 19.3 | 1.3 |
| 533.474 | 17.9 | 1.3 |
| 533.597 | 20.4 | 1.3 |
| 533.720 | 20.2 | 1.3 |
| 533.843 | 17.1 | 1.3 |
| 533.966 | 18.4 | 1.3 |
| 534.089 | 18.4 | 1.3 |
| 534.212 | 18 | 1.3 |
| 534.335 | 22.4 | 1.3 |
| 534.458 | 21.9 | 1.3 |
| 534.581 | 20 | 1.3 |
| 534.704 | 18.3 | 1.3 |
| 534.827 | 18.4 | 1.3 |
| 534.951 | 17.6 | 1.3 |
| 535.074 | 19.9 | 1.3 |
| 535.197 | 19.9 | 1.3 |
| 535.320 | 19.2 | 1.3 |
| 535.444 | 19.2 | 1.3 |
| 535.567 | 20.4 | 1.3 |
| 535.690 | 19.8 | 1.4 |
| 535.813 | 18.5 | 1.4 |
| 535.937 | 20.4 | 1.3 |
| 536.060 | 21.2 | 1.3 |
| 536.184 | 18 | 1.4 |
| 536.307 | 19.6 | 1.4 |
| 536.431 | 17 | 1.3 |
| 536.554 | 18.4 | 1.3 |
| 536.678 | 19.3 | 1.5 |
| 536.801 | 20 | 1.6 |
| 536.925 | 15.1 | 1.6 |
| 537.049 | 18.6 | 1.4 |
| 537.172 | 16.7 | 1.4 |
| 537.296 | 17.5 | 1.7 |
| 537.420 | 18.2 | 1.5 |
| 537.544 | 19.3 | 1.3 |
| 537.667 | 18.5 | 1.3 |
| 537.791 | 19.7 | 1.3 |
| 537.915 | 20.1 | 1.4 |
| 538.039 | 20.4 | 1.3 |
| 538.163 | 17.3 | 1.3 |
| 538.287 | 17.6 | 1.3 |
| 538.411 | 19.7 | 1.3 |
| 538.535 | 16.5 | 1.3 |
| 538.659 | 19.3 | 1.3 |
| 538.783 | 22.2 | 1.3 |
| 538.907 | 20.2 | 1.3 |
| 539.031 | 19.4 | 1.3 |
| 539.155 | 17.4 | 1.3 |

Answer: -0.11 nm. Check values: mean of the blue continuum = 18.6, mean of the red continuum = 18.6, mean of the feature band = 19.1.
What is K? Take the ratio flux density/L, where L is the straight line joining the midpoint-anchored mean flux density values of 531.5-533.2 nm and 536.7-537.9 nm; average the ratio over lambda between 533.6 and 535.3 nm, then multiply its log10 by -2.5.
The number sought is -0.04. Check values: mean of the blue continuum 18.8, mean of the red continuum 18.3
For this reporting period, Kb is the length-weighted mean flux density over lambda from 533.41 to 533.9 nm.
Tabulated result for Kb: 18.9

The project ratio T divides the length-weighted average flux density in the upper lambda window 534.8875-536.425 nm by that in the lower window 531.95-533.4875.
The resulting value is 1.0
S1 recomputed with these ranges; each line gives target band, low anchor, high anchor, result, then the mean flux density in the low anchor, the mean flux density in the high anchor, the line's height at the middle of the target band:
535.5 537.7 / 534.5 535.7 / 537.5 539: 0.07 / 19.3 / 19.2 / 19.3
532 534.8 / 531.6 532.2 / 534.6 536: 0.04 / 19.5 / 19.3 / 19.4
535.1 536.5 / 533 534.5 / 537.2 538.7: -0.02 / 19.5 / 18.6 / 19.1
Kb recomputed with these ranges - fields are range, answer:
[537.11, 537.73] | 18.1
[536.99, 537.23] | 17.7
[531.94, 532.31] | 19.7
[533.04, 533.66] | 19.9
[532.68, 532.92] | 16.7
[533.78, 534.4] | 18.9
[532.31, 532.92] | 18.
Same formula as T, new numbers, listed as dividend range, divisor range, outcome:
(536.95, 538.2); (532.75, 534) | 0.99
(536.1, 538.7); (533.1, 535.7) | 0.95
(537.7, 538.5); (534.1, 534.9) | 0.96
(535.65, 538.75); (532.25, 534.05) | 1.00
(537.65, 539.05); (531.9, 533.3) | 1.02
